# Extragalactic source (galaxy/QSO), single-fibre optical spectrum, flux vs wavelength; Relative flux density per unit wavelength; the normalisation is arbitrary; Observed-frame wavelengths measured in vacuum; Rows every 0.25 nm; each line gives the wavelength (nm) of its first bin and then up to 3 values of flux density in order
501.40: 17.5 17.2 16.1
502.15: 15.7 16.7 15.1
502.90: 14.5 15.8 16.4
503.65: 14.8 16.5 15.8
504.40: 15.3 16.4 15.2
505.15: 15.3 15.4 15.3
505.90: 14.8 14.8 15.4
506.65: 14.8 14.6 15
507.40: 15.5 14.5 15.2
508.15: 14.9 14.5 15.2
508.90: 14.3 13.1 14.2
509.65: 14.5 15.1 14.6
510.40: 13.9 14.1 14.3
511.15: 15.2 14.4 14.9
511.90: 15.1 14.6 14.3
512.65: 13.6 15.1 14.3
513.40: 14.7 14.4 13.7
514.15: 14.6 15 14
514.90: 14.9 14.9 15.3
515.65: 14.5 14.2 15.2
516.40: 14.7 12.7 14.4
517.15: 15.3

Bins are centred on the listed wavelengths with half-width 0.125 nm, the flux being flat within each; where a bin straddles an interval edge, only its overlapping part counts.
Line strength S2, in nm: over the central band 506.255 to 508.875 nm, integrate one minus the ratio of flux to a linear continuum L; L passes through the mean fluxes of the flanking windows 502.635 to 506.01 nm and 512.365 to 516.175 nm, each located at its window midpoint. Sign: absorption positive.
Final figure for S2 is 0.042 nm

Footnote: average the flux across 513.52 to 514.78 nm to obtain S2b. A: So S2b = 14.3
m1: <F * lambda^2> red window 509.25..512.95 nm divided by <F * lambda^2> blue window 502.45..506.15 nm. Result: 1.0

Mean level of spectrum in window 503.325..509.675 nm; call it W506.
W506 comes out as 15.1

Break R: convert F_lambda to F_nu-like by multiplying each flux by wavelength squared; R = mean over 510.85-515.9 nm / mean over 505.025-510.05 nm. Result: 1.01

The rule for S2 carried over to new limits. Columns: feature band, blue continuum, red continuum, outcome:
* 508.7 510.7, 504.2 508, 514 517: 0.09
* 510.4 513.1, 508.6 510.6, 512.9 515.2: -0.02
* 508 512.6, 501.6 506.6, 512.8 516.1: 0.15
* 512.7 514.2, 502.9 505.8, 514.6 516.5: 0.05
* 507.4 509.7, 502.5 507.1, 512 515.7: 0.07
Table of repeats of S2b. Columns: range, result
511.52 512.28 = 14.9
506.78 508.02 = 15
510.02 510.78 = 14.2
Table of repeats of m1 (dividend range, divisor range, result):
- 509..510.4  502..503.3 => 0.94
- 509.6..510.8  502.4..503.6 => 0.96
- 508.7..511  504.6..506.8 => 0.95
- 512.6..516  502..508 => 0.98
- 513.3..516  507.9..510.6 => 1.03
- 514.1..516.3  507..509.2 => 1.03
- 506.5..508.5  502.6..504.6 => 0.97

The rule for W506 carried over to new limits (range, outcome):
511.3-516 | 14.6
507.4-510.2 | 14.6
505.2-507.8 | 15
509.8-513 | 14.5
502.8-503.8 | 15.4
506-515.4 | 14.6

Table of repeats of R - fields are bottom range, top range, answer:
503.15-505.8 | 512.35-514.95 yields 0.96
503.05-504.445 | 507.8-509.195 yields 0.94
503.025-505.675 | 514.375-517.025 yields 0.97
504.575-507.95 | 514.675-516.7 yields 1.00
